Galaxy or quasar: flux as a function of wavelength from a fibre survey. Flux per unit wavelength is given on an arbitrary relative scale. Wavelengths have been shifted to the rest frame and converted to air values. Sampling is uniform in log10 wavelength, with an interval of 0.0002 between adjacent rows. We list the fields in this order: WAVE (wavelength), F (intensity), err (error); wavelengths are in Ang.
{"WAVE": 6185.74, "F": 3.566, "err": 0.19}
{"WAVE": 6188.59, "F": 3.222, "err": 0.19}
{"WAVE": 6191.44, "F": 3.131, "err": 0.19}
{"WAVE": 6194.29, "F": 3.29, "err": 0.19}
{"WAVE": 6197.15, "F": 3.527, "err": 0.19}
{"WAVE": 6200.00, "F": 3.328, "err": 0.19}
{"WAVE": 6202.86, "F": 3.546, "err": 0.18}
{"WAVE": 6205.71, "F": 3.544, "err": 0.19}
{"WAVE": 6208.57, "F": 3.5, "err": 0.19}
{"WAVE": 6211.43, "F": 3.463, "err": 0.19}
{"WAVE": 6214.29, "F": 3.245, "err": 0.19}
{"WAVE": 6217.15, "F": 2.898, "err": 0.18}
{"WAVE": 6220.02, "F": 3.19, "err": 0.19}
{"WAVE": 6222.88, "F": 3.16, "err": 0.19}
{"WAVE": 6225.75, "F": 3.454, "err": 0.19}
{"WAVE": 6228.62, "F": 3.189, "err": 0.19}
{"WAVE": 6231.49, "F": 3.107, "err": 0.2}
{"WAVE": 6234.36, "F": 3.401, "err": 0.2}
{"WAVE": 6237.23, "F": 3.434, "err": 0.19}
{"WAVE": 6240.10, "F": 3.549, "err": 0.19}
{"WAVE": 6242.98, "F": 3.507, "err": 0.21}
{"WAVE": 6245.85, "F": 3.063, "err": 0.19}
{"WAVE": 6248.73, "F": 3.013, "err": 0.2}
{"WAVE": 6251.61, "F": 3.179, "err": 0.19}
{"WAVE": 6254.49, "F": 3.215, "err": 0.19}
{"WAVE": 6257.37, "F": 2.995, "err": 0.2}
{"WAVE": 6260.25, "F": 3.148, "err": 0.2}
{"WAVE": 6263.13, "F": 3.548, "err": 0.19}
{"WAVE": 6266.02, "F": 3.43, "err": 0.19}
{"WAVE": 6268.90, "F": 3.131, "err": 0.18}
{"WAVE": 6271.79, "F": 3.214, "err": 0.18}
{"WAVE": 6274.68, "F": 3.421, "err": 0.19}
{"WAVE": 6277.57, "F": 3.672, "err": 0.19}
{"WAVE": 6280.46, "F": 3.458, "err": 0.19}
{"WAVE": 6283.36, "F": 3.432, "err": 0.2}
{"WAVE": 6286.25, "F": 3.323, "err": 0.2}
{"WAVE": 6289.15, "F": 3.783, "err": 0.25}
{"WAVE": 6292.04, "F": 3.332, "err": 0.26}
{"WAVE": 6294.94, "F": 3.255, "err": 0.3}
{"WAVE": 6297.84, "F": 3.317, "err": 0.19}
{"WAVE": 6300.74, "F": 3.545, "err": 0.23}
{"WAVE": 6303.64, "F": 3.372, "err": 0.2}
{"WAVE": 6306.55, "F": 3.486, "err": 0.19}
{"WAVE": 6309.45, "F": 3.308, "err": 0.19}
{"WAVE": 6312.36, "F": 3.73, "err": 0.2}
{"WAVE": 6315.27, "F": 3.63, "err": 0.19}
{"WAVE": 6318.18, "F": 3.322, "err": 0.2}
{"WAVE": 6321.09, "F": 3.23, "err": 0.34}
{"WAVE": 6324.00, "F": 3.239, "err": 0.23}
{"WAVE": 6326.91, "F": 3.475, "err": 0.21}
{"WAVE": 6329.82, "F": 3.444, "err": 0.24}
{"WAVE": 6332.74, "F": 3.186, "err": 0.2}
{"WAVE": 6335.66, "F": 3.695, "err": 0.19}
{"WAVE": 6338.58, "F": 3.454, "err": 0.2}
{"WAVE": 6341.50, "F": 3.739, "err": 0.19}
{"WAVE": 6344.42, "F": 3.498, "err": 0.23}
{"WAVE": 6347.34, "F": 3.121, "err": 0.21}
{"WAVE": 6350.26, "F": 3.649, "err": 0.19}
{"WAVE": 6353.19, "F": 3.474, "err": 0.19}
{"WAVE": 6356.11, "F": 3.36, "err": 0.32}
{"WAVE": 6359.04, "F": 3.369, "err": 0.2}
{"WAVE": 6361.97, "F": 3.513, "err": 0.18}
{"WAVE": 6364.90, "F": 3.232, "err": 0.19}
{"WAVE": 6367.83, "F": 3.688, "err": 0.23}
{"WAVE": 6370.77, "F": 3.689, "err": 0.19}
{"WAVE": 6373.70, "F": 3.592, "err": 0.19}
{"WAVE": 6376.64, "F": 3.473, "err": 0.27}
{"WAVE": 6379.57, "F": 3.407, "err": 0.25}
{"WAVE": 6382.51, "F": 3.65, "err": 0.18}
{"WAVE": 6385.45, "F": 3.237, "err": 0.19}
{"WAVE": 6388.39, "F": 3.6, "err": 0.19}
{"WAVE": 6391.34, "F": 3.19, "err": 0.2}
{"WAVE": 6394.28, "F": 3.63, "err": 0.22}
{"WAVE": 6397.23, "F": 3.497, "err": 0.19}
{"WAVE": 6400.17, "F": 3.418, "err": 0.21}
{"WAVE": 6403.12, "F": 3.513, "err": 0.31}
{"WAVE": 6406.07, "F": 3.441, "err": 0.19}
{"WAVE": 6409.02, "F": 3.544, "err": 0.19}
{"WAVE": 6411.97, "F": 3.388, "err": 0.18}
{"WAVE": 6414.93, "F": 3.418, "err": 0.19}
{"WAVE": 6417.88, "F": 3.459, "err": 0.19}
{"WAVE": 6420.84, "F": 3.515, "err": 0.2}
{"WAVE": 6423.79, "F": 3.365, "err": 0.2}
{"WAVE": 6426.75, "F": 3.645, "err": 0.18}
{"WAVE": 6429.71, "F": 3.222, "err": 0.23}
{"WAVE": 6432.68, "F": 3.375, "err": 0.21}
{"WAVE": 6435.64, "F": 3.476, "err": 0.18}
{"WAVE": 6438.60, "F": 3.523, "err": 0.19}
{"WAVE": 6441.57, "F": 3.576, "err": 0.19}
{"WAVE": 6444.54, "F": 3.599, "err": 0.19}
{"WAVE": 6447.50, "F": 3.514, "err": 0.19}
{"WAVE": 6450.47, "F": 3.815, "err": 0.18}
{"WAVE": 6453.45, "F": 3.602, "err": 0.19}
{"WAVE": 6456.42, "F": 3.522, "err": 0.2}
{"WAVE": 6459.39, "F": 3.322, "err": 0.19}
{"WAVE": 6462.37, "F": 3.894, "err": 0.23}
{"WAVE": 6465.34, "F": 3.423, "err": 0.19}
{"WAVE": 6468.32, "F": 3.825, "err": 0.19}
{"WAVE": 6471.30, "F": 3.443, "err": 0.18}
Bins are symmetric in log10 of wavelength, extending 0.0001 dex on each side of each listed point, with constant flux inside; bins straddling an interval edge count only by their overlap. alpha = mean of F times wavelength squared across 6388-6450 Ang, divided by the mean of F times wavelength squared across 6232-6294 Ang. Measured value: 1.1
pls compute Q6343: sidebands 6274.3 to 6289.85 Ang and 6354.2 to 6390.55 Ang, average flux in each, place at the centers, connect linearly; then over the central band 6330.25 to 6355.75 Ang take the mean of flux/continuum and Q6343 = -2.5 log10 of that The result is 0.01 mag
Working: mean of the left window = 3.51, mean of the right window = 3.48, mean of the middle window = 3.47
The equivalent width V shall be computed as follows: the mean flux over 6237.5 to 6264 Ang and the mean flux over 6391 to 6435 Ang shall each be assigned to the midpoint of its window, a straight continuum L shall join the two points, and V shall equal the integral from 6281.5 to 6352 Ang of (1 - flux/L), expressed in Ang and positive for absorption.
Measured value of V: -2.34 Ang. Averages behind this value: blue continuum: 3.25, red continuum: 3.45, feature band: 3.44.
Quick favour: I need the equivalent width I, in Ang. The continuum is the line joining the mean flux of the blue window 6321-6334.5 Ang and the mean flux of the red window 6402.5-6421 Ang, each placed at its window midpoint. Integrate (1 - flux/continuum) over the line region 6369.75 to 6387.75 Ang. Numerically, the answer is -0.5 Ang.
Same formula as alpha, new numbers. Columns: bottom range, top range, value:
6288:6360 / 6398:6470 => 1.06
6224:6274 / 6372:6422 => 1.11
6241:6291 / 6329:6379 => 1.08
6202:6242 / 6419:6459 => 1.13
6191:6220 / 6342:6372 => 1.09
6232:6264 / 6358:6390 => 1.11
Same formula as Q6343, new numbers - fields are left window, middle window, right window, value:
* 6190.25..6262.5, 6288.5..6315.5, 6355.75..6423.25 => -0.03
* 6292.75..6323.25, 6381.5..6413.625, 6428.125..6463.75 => 0.01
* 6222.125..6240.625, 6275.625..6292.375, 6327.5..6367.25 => -0.04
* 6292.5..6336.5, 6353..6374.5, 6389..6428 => -0.02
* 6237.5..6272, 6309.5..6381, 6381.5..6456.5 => -0.03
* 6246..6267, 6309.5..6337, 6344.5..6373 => -0.02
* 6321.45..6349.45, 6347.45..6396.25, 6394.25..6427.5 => -0.01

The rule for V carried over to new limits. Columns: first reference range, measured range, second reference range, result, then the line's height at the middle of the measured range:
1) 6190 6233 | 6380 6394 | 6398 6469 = 0.13 Ang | 3.47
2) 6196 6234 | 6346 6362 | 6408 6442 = 0.00 Ang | 3.41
